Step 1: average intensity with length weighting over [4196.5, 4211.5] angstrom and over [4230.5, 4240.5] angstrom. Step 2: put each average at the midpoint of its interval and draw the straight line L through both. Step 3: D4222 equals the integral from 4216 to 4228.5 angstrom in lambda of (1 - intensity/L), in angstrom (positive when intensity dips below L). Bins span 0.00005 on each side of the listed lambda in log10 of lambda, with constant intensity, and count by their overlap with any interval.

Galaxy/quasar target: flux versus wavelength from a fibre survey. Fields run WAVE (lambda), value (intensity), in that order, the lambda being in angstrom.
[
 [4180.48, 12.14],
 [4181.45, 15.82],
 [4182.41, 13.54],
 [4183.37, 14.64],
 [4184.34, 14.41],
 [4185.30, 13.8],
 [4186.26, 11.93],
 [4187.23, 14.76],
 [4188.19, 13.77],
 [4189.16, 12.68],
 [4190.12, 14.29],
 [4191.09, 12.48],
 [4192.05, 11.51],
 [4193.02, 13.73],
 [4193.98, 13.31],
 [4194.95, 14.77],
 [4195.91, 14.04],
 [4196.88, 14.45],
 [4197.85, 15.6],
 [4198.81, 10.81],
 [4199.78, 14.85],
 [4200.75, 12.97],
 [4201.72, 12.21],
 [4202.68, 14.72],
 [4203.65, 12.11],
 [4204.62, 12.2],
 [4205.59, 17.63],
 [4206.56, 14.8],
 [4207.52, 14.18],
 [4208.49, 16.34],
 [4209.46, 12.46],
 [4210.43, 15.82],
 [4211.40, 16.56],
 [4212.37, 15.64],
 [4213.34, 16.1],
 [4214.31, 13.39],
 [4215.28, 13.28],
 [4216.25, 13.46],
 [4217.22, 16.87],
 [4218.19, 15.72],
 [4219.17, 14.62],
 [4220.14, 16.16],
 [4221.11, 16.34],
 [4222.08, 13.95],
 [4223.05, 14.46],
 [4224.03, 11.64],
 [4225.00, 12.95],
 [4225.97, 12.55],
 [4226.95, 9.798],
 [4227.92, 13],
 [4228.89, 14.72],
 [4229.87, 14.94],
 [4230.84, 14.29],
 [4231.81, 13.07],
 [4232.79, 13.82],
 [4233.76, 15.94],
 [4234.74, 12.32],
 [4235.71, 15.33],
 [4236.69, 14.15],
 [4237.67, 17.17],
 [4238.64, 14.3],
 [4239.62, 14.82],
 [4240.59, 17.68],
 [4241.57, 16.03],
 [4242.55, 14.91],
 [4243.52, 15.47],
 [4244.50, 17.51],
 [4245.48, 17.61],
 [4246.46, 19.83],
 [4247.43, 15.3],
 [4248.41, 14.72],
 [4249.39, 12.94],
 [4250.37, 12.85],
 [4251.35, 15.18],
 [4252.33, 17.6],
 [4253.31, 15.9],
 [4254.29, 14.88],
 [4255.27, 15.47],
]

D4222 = 0.41 angstrom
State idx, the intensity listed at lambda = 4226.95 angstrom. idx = 9.798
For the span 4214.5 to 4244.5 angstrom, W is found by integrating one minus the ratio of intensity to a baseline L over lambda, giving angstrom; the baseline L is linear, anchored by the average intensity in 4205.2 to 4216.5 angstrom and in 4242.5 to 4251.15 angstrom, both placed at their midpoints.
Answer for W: 1.7 angstrom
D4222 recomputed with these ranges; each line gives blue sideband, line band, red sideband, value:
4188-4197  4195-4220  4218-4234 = -1.45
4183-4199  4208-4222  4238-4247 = -0.19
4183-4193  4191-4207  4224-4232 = -0.43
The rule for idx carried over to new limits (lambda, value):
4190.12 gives 14.29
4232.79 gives 13.82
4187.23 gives 14.76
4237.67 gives 17.17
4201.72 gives 12.21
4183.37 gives 14.64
